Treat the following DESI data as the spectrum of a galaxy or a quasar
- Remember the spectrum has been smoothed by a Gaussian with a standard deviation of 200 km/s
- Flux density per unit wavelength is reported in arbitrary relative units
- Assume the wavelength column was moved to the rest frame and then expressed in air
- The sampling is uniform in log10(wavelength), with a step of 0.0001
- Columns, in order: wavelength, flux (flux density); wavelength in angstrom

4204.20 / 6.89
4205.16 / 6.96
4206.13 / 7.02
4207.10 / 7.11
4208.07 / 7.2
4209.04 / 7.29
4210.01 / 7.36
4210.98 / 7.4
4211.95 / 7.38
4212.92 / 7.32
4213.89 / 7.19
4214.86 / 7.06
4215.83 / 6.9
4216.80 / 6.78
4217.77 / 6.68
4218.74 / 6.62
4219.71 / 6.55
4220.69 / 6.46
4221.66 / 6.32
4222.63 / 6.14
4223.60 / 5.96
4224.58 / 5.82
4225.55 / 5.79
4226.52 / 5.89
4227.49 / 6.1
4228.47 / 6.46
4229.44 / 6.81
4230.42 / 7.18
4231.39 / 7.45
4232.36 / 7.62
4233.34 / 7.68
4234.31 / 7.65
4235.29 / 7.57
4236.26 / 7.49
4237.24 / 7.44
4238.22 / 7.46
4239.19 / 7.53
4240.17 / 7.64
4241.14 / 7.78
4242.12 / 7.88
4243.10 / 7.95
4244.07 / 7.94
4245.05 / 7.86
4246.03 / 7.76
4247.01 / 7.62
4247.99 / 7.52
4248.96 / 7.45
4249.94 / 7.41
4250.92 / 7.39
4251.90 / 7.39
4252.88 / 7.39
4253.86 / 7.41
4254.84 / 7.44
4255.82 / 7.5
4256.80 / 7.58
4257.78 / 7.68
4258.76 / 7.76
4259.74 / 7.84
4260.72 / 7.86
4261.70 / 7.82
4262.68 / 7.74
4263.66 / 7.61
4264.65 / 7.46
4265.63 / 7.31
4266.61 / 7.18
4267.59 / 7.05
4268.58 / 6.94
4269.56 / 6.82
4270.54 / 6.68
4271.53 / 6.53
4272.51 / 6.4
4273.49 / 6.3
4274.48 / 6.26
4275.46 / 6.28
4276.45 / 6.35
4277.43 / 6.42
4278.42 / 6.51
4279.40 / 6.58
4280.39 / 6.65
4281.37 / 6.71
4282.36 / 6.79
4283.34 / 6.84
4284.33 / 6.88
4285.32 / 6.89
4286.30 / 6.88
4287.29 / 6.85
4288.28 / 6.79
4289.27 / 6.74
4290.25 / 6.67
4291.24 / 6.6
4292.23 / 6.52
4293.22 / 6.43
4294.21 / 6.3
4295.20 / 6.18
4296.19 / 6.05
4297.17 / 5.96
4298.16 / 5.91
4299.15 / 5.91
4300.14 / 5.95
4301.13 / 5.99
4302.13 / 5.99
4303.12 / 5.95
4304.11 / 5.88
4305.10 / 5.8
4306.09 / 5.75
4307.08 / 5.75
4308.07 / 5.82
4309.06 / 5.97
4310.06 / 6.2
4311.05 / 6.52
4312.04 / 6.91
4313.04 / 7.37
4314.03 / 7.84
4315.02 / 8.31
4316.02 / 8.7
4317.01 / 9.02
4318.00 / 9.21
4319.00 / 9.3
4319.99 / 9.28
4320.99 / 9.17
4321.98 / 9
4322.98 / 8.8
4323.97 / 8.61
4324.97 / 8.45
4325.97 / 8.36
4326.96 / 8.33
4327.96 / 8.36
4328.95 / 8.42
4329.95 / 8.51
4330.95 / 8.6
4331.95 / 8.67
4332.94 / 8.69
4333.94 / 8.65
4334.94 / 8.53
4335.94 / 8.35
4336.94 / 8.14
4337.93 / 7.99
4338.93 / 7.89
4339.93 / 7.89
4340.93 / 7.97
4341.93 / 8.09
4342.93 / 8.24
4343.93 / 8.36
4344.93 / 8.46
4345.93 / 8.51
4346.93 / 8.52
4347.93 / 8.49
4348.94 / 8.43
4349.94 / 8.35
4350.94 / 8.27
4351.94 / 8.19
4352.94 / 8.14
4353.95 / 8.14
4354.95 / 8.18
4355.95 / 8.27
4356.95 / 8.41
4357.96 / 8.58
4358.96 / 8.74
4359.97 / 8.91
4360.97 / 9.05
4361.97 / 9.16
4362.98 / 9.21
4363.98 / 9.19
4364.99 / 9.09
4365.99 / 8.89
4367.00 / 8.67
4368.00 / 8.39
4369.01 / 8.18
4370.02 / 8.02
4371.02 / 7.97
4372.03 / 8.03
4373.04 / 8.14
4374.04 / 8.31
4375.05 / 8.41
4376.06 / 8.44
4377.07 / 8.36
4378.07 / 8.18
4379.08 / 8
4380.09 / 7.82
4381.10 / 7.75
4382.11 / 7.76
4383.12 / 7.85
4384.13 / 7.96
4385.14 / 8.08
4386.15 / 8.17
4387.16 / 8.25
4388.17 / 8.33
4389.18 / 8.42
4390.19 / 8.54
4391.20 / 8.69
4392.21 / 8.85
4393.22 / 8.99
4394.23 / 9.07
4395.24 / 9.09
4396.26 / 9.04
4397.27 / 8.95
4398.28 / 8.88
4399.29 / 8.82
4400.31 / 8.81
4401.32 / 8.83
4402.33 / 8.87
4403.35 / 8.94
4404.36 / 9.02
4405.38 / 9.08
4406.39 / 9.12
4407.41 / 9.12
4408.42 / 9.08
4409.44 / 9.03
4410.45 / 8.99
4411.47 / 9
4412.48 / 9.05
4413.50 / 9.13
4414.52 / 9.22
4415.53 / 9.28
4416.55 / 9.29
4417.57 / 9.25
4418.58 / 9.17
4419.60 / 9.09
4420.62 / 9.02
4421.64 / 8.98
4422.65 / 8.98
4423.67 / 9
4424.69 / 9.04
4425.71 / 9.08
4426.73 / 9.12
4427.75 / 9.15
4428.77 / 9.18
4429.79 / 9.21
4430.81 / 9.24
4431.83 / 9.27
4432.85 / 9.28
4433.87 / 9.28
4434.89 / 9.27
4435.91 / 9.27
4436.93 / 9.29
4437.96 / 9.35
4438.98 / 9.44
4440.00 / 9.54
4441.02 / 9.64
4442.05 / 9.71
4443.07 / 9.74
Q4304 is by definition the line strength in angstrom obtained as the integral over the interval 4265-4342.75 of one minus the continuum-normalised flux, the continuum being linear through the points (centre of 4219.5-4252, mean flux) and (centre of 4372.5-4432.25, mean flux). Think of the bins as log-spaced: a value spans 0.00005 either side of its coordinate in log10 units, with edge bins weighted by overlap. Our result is 6.0 angstrom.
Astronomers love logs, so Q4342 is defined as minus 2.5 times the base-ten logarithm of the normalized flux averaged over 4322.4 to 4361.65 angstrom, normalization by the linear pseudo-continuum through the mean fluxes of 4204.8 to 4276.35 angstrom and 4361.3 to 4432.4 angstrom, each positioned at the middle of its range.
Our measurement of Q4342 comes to -0.028 mag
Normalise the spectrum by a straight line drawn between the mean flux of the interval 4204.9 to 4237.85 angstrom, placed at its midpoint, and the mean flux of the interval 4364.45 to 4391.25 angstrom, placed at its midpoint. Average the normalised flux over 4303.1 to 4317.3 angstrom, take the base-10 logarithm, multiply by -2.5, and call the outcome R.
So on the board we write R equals 0.13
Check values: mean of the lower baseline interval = 6.9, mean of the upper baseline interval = 8.24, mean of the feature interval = 6.78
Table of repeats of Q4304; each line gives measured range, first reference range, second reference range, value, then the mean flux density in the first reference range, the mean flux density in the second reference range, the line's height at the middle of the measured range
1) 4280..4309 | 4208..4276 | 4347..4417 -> 5.2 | 7.16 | 8.61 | 7.7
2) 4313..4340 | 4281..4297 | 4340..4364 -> -2.9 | 6.62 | 8.47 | 7.72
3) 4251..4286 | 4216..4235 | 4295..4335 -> -0.1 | 6.64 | 7.48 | 7.05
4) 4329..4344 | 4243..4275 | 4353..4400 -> -0.4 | 7.35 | 8.48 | 8.1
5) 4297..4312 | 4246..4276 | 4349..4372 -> 3.5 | 7.26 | 8.53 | 7.82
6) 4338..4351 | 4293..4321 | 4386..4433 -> -1.1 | 6.84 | 8.98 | 7.63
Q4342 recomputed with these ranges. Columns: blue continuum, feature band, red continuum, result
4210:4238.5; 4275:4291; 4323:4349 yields 0.149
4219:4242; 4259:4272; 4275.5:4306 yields -0.108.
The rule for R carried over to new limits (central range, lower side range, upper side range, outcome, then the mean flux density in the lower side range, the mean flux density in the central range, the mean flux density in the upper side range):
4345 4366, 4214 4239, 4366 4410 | -0.05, 6.81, 8.6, 8.52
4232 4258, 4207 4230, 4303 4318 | -0.13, 6.68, 7.59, 6.89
